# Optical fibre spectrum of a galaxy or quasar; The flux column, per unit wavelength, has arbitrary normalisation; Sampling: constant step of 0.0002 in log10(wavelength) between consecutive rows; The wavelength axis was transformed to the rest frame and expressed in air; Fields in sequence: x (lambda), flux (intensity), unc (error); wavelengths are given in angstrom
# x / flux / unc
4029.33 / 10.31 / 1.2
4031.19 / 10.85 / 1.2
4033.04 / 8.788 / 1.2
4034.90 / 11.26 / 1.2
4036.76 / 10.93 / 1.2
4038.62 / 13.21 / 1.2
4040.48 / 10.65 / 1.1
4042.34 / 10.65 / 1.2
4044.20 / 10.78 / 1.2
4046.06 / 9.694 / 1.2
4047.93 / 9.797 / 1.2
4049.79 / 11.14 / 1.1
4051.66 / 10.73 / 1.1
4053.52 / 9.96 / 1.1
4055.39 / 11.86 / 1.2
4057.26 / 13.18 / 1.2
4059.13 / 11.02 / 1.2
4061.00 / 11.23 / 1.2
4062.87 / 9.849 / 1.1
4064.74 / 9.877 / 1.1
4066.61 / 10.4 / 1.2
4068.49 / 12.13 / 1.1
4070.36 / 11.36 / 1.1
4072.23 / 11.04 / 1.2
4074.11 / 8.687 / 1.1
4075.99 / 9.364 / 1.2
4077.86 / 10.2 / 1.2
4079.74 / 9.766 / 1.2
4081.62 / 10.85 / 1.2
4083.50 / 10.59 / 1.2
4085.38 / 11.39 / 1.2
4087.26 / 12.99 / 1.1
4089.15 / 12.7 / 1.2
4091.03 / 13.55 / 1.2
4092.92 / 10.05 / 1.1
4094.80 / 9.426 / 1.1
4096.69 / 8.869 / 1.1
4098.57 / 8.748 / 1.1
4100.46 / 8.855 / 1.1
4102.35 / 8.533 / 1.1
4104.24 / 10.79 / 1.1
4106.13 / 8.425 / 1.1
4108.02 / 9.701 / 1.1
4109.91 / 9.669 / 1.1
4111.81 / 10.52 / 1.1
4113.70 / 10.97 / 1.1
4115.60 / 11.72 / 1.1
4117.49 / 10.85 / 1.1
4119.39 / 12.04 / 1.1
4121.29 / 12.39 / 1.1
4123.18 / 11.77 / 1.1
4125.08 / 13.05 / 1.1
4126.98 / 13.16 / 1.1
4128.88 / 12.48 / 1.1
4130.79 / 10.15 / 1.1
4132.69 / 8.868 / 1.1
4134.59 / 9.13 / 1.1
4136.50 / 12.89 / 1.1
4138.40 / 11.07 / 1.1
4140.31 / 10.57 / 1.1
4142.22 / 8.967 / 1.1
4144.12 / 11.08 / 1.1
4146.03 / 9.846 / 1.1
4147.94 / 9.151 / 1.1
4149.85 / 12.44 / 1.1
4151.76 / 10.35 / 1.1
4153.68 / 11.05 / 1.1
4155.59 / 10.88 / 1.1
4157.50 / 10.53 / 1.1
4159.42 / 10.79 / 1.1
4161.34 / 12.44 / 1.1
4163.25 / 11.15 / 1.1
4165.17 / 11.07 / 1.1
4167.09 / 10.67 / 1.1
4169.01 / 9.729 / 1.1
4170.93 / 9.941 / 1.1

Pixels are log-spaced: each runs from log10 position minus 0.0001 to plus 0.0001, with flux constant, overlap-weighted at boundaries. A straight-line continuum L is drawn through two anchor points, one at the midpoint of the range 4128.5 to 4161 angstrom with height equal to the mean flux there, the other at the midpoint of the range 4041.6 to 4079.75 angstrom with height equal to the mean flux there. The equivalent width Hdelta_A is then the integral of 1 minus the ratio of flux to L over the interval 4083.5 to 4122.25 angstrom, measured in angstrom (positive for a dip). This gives 0.0 angstrom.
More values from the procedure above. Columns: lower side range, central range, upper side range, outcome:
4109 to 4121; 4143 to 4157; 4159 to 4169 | 0.54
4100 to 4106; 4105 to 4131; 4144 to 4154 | -4.00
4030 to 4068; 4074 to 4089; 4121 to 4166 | 0.26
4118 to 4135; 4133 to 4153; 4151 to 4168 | 1.33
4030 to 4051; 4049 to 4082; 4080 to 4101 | 0.06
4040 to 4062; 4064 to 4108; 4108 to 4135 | 2.70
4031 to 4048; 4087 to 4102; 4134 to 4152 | 0.26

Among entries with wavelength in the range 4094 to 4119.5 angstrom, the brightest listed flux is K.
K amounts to 12.04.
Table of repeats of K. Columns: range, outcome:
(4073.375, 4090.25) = 12.99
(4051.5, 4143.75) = 13.55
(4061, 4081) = 12.13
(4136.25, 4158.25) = 12.89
